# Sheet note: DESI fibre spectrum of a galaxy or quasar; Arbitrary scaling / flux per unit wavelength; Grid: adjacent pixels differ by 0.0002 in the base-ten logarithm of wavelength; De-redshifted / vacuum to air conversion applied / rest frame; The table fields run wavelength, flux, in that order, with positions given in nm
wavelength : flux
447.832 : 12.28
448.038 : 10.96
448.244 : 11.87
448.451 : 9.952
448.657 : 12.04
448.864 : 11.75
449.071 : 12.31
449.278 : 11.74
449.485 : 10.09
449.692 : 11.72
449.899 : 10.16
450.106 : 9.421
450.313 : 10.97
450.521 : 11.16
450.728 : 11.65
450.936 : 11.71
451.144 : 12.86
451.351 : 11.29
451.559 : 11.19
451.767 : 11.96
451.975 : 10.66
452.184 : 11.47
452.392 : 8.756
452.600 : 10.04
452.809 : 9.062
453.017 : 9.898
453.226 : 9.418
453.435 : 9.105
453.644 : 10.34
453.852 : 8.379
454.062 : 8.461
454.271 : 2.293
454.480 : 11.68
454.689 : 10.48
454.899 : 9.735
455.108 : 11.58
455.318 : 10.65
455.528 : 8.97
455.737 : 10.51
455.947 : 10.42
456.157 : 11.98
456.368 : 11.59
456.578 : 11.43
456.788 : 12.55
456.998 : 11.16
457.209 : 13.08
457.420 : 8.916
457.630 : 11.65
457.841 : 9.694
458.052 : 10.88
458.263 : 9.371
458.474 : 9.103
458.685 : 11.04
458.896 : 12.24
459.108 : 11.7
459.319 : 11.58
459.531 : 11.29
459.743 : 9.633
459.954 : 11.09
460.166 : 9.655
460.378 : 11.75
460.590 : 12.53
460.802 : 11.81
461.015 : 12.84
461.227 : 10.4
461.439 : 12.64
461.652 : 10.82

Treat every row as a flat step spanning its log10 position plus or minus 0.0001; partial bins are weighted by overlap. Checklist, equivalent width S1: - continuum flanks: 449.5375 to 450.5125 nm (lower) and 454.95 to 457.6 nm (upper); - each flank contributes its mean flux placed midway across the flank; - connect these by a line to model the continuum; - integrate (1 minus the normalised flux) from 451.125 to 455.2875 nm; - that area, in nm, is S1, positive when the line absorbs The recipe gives 0.36 nm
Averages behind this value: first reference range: 10.6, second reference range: 11.1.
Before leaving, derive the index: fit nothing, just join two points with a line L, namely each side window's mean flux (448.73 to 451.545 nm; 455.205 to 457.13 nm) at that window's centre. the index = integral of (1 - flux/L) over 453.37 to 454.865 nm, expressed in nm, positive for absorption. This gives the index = 0.33 nm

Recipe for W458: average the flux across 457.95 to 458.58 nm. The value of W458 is 9.78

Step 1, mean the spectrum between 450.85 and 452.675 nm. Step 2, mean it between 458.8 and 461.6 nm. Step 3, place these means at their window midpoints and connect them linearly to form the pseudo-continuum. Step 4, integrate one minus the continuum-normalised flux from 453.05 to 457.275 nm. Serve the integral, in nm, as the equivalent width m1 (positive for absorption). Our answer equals 0.41 nm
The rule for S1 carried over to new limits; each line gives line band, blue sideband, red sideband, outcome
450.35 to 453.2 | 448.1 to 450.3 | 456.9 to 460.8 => 0.05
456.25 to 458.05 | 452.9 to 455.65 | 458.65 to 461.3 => -0.16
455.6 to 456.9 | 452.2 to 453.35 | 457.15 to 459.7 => -0.13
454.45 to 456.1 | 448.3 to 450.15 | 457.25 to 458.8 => 0.00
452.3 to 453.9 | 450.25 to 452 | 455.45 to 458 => 0.27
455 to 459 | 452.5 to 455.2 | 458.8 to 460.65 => -0.23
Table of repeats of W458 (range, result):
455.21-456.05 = 10.1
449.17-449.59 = 10.9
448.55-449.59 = 11.6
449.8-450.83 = 10.7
